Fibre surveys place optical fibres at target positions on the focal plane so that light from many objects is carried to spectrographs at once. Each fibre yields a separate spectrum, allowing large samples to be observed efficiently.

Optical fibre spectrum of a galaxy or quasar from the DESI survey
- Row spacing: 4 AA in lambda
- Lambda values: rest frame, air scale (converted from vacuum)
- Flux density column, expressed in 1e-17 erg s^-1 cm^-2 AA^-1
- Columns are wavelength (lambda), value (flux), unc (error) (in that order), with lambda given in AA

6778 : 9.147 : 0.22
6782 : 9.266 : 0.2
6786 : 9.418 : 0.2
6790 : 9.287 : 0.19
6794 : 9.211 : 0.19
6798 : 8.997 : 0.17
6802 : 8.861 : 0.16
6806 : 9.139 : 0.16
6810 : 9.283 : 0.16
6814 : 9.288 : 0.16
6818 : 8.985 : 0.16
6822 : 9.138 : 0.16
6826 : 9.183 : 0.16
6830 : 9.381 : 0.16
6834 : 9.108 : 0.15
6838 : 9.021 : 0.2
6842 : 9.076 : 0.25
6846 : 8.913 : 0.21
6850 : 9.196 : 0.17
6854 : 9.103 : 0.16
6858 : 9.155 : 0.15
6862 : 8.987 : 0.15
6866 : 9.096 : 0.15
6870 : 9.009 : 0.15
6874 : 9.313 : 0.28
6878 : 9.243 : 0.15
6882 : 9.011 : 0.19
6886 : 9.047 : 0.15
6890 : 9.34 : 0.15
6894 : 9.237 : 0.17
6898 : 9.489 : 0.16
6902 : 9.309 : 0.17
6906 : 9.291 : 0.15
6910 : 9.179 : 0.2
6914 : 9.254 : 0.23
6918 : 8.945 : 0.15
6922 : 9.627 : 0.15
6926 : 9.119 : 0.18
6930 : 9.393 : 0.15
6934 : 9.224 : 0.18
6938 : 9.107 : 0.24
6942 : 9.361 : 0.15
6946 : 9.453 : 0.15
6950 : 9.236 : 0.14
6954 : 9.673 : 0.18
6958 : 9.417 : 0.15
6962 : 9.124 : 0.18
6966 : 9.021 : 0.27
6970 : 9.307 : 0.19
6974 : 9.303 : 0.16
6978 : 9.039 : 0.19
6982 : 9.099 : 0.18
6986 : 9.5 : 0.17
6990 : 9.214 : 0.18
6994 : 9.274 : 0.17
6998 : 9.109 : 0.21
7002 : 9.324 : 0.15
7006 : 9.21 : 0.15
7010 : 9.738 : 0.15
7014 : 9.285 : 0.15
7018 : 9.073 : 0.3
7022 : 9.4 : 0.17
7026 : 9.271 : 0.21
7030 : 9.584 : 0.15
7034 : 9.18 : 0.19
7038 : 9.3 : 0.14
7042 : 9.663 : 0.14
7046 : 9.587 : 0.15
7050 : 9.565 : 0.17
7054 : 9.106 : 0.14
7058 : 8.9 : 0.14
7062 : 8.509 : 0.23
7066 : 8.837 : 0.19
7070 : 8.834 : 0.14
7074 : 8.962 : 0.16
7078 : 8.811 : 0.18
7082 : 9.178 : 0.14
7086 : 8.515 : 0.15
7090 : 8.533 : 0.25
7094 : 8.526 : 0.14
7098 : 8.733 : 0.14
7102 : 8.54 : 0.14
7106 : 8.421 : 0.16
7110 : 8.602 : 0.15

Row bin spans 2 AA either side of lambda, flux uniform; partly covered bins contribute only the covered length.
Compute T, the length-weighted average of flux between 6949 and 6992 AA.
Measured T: 9.27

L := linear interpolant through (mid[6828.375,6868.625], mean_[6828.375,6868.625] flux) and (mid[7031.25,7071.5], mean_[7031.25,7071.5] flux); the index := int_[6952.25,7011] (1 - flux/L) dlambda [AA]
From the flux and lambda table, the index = -0.9 AA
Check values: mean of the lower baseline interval 9.1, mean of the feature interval 9.28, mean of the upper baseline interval 9.16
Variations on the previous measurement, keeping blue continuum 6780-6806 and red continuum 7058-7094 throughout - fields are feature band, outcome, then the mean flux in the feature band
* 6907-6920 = -0.20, 9.14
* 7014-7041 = -1.46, 9.31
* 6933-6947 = -0.50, 9.28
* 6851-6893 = -0.36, 9.13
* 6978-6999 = -0.79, 9.23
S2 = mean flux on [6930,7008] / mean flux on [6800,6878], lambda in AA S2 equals 1.02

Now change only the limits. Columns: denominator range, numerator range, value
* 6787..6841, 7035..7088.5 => 0.99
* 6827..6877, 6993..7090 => 1.00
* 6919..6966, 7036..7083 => 0.98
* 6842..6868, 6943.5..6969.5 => 1.03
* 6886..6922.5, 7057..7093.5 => 0.95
